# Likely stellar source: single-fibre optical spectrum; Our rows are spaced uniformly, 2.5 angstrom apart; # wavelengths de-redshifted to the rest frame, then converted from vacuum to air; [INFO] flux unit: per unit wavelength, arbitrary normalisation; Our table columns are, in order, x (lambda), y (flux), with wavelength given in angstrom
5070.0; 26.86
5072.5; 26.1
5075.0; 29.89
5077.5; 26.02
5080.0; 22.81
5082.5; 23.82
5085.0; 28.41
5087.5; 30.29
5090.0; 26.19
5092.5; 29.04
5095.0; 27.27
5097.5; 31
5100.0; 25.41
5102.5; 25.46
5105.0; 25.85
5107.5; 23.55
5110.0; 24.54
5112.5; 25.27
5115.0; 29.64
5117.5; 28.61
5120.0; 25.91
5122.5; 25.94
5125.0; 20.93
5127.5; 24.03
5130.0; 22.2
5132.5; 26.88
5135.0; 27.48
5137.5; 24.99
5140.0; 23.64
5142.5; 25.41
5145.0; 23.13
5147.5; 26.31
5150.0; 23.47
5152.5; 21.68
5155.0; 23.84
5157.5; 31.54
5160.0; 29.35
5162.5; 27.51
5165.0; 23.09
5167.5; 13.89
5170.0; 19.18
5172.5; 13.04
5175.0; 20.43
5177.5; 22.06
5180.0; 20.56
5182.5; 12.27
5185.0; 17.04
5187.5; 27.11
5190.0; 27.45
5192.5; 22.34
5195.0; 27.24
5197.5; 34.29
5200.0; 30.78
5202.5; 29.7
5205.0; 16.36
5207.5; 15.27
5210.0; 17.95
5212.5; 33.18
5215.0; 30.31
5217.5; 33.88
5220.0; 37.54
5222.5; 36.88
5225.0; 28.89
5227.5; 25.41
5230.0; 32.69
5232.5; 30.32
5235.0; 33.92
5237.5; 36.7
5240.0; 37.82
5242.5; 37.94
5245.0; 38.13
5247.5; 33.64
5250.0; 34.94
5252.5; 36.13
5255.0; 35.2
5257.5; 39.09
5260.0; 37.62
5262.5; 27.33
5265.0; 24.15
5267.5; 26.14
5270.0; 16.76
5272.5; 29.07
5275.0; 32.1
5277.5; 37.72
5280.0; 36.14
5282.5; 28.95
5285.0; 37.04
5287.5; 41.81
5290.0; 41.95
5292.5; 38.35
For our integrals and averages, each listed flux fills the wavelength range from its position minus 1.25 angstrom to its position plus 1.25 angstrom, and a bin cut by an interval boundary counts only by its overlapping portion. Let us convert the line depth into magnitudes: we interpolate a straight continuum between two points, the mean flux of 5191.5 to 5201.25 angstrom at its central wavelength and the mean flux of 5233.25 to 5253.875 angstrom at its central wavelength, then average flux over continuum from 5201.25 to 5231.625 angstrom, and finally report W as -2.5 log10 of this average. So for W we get 0.14 mag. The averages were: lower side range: 28.8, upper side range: 36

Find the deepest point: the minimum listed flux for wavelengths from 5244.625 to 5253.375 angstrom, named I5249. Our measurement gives 33.64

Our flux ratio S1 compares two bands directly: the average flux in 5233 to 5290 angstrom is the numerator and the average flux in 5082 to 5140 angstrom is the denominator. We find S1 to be 1.29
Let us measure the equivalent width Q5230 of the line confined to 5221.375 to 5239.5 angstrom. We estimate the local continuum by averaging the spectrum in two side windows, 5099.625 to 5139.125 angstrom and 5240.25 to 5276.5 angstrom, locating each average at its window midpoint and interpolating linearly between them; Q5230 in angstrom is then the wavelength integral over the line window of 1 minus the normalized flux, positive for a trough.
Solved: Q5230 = -0.9 angstrom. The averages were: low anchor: 25.4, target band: 32.3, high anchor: 32.2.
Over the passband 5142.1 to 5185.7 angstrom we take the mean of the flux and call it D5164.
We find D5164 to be 21.9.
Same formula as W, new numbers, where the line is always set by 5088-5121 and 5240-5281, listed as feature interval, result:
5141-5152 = 0.17 mag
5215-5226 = -0.09 mag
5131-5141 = 0.09 mag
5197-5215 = 0.21 mag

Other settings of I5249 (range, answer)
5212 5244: 25.41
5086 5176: 13.04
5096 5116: 23.55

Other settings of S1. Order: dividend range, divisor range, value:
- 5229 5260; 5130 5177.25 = 1.51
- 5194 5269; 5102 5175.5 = 1.29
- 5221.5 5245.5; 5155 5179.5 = 1.51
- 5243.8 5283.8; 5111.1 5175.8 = 1.33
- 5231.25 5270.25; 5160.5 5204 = 1.45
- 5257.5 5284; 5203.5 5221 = 1.15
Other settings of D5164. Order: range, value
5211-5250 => 33.8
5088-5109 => 26.8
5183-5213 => 24.4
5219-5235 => 32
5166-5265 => 28.3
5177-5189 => 19.8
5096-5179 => 24.4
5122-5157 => 24.4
